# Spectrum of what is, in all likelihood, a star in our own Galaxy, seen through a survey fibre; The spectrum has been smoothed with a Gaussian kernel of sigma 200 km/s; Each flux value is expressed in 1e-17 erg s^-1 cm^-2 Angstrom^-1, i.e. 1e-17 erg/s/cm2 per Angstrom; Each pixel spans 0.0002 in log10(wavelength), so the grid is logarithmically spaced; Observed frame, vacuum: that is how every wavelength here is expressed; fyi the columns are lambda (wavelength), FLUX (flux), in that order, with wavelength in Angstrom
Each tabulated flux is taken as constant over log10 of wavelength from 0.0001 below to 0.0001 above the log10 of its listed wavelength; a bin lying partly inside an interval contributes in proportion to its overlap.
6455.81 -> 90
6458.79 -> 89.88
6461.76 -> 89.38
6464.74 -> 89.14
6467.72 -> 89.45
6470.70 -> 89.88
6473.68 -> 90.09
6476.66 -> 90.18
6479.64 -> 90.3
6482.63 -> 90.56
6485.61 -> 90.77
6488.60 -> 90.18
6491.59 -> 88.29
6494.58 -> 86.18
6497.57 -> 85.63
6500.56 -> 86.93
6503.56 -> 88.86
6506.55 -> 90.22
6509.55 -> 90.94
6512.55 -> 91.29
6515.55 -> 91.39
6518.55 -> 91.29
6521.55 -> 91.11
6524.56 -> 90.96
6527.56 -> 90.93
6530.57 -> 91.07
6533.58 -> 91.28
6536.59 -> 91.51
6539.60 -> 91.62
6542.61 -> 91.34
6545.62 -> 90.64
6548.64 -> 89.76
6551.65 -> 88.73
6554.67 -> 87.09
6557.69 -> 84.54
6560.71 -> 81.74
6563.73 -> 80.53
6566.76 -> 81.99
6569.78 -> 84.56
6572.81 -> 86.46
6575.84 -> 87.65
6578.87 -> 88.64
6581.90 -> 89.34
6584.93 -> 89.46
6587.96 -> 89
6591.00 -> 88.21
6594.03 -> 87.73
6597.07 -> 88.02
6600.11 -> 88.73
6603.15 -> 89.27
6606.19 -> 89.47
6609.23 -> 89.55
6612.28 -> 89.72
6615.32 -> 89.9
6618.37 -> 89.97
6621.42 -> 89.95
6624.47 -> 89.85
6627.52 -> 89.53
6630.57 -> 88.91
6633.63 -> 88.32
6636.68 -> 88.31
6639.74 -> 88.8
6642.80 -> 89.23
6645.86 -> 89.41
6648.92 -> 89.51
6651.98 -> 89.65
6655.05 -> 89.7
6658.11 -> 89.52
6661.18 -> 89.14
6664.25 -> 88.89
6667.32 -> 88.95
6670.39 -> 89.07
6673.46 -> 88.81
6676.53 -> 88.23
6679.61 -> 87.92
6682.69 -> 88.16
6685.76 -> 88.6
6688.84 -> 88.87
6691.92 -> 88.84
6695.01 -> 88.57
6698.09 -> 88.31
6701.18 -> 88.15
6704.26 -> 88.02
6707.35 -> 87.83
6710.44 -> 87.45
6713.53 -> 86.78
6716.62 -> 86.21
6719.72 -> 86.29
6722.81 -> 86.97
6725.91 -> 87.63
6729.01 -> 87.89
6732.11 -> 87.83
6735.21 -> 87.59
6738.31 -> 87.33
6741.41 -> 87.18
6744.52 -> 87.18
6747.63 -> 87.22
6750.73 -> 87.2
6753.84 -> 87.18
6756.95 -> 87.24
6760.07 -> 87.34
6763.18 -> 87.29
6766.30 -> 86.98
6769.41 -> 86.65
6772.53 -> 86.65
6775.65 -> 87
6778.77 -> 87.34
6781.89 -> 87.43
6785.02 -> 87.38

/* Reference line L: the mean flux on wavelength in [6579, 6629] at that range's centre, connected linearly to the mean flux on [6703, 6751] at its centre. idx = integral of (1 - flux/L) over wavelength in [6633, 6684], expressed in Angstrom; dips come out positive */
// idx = -0.3 Angstrom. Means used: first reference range 89.2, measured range 88.9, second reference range 87.3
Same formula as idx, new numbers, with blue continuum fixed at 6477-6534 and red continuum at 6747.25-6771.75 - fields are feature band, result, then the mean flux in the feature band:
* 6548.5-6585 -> 1.3 Angstrom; 85.9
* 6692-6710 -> -0.1 Angstrom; 88.2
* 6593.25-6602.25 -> 0.1 Angstrom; 88.2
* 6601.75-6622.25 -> -0.2 Angstrom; 89.7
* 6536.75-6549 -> -0.2 Angstrom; 91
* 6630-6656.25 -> -0.2 Angstrom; 89.1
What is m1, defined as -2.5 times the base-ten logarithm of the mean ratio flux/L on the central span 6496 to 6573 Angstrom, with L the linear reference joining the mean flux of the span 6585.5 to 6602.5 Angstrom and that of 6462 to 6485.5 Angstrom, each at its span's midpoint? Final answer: 0.01 mag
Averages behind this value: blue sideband 90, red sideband 88.4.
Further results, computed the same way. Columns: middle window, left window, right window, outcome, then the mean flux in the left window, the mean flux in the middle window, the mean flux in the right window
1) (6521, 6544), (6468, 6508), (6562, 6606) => -0.04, 89.1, 91.2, 87.2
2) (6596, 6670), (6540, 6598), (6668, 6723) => -0.02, 87.2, 89.3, 88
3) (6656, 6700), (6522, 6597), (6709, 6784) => -0.01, 88.1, 88.7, 87.2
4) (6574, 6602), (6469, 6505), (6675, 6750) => 0.00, 89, 88.5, 87.7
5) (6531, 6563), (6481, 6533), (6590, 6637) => 0.01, 89.8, 88.7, 89.1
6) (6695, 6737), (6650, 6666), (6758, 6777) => 0.01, 89.4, 87.5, 87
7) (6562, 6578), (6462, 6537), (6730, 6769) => 0.06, 89.9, 84.3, 87.3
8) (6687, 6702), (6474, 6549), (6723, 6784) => -0.01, 90.1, 88.5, 87.3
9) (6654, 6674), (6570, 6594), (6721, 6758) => -0.02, 88.1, 89.2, 87.4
